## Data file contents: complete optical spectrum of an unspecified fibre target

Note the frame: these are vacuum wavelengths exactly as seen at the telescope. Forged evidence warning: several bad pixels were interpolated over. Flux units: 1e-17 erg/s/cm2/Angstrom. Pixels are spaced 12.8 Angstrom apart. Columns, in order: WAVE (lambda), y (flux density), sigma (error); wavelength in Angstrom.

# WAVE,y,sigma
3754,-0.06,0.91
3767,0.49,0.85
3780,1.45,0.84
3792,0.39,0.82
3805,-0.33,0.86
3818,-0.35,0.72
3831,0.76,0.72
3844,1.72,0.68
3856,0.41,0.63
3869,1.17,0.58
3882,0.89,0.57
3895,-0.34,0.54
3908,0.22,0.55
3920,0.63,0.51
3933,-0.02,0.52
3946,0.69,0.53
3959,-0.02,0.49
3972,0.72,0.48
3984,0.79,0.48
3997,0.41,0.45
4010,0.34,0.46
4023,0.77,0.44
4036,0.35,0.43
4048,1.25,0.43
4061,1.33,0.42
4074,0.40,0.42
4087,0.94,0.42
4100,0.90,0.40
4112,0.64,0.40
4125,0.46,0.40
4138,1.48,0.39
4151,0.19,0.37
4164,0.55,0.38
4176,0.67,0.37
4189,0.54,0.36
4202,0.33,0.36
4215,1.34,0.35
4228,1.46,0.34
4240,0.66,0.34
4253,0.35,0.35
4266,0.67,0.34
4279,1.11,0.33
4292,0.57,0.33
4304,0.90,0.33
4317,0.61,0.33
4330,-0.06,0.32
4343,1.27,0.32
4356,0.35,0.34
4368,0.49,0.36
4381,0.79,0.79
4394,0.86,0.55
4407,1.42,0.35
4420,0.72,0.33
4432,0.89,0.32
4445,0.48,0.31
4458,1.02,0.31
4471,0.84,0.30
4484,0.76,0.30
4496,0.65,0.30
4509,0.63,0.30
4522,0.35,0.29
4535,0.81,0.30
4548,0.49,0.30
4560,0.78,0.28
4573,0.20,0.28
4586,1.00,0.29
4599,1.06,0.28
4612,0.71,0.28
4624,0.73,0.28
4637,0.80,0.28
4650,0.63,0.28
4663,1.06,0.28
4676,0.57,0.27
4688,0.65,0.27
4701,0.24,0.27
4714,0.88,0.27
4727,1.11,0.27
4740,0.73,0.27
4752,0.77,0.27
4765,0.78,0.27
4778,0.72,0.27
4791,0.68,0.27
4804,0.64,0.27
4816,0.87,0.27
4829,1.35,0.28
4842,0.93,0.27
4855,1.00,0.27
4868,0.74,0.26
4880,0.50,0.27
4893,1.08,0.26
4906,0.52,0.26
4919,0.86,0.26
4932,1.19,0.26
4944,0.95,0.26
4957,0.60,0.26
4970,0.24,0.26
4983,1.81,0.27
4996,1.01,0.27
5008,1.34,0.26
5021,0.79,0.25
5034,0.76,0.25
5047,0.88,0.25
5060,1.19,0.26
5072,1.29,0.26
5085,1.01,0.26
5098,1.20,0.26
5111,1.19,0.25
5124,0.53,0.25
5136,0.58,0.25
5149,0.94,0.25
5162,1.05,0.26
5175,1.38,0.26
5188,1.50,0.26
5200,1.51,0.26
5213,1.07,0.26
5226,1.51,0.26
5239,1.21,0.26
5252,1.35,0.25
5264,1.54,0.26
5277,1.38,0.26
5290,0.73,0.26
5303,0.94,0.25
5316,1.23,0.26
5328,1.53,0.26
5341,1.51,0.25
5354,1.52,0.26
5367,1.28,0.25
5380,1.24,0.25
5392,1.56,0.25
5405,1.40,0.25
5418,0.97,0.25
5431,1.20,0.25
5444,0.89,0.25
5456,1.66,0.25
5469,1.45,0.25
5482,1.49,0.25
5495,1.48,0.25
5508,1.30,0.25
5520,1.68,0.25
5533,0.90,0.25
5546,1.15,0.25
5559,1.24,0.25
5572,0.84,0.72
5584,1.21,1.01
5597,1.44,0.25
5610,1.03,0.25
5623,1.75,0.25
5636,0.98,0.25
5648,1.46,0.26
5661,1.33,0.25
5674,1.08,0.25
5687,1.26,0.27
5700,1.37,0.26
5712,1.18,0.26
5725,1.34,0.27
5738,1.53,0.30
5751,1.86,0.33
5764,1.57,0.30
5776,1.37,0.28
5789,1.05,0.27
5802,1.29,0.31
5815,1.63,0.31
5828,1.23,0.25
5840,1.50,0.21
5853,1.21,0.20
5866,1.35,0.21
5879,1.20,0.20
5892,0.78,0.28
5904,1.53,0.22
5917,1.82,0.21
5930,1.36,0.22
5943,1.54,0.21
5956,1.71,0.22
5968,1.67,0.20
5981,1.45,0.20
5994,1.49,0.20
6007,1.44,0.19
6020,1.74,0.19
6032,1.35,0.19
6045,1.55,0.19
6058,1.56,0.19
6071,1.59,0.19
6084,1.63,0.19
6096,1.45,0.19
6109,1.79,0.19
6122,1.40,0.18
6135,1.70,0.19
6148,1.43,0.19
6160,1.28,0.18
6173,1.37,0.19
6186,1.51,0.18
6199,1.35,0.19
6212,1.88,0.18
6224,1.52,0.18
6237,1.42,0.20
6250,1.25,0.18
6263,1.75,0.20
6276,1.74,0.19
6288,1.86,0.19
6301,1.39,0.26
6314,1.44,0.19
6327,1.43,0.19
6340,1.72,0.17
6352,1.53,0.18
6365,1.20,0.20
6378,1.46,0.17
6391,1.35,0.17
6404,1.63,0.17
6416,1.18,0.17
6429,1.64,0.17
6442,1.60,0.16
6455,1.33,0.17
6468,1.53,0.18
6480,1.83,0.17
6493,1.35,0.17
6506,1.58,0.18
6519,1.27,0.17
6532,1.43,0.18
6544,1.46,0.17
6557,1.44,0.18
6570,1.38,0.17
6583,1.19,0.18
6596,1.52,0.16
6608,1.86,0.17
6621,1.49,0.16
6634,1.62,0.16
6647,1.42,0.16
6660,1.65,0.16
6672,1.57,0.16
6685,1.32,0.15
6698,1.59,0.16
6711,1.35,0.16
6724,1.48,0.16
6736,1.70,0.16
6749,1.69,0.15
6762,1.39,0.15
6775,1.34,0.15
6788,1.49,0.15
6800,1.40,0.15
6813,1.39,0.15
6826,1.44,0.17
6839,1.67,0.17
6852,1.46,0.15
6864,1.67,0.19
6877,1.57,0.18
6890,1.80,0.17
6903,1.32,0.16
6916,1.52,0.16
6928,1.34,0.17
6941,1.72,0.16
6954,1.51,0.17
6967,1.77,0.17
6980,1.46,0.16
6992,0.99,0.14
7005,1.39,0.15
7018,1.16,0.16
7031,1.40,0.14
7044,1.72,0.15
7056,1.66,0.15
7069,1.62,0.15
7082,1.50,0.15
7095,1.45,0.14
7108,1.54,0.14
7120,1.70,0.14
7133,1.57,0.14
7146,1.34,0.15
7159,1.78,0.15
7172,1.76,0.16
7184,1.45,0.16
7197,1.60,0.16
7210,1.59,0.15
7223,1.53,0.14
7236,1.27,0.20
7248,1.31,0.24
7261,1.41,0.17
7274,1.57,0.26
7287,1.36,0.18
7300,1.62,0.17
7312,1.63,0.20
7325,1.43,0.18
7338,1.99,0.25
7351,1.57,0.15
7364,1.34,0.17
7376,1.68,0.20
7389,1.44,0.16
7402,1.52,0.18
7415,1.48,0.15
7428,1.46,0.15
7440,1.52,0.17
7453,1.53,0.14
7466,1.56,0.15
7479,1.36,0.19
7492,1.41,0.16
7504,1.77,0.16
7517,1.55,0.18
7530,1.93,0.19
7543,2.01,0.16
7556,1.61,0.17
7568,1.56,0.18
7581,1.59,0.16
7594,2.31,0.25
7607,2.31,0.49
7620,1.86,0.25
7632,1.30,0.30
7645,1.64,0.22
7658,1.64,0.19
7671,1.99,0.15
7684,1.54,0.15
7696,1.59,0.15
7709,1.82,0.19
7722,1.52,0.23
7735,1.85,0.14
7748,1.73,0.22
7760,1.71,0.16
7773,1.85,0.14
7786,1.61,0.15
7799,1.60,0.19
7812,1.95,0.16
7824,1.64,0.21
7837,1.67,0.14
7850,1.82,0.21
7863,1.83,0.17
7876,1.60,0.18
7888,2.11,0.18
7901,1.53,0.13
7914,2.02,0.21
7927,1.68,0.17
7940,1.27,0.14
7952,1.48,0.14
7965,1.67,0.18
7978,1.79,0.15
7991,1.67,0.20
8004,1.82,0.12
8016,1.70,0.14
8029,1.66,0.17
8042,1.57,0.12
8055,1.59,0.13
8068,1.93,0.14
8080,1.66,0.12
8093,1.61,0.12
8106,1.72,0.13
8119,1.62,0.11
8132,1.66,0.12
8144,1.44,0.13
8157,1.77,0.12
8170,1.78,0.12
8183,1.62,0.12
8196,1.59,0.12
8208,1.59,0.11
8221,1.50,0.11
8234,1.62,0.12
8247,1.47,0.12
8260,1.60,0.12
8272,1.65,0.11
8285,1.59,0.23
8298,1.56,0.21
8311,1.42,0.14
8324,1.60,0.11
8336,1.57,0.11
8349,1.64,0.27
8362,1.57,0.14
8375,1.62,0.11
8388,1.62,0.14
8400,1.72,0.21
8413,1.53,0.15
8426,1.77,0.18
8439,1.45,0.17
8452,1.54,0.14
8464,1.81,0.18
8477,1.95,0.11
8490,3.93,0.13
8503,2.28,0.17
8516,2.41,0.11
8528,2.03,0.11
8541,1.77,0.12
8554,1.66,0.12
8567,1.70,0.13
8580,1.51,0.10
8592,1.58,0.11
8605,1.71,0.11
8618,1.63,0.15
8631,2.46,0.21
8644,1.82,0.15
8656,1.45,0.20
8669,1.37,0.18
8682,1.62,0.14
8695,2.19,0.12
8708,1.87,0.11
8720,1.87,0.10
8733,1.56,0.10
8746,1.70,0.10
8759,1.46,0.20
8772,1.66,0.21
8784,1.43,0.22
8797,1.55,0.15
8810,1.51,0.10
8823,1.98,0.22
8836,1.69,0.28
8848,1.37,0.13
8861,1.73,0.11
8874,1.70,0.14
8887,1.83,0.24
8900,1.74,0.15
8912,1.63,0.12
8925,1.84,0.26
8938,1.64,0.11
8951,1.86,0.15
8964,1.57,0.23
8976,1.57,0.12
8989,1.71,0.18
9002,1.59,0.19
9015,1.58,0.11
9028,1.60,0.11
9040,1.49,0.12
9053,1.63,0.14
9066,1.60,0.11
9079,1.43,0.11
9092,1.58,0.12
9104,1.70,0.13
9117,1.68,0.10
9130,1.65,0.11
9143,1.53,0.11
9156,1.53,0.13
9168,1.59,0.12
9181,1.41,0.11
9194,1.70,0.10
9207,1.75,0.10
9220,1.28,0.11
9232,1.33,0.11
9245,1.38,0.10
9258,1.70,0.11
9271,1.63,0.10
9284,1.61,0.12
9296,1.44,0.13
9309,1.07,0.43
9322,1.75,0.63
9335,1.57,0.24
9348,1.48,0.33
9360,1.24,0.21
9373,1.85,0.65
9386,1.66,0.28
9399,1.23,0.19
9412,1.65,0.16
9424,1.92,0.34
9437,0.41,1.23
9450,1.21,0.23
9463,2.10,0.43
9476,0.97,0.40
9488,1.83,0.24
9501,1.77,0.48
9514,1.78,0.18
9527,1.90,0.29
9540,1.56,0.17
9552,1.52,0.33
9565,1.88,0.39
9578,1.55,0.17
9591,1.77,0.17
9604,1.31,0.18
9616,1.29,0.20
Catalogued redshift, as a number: 0.29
